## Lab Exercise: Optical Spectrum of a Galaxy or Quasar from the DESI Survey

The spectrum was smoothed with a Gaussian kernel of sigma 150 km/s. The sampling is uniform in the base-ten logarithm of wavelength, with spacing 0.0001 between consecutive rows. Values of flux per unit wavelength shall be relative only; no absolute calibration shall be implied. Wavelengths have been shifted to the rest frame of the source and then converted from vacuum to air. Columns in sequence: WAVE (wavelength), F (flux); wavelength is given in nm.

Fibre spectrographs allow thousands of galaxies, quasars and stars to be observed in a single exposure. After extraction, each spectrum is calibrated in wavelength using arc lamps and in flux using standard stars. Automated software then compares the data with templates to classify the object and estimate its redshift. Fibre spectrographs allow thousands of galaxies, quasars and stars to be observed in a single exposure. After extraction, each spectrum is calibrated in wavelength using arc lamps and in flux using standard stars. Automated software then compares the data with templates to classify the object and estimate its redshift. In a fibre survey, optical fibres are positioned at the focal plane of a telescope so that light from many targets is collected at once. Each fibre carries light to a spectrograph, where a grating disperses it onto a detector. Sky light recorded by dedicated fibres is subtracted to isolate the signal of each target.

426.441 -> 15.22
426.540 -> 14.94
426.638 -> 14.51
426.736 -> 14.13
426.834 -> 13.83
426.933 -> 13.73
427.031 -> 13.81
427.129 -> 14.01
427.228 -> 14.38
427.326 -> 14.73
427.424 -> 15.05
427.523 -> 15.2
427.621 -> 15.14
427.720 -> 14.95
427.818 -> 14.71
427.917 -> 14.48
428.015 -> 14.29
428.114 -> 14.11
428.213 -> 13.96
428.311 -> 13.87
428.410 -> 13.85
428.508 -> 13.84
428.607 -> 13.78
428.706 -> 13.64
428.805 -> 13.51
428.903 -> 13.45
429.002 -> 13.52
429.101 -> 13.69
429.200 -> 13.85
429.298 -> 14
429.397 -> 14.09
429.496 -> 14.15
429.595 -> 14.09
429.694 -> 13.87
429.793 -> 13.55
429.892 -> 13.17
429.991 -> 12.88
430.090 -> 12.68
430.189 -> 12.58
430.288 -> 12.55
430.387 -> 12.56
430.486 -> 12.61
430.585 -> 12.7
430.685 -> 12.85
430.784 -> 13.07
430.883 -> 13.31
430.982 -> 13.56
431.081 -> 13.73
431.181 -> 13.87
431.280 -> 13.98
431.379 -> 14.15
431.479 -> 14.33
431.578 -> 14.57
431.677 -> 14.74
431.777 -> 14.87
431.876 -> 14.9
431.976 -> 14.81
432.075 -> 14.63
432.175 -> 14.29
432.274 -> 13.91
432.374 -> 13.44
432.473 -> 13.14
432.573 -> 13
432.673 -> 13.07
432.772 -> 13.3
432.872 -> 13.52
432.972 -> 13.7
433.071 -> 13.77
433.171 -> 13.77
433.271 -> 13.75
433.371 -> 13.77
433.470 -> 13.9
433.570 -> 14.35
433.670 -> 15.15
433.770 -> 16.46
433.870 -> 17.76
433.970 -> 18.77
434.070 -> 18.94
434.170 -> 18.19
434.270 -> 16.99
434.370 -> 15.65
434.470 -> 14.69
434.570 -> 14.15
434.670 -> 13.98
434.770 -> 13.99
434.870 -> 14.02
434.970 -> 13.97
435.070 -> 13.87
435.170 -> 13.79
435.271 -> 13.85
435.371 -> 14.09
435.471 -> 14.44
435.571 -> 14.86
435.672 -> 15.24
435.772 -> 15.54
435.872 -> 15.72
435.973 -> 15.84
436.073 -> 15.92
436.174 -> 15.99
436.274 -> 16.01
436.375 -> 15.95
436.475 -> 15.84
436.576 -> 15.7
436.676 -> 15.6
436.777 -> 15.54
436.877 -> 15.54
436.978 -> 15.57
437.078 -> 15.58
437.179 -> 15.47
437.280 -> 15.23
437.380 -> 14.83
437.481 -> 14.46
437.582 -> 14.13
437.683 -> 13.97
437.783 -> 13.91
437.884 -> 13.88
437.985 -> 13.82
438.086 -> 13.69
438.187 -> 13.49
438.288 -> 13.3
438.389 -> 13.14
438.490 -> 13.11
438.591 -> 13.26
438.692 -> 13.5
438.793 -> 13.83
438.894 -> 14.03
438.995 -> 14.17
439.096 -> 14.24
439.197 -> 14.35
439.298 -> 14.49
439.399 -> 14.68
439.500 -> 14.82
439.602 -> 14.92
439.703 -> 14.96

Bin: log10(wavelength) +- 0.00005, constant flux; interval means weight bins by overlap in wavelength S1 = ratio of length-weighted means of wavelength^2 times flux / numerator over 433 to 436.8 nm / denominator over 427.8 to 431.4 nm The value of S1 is 1.2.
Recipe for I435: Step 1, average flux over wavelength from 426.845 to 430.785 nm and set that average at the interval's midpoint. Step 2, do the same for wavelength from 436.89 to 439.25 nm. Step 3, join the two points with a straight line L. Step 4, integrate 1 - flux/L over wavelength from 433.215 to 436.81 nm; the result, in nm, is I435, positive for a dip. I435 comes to -0.34 nm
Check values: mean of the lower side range 13.8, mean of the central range 15.3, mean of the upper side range 14.2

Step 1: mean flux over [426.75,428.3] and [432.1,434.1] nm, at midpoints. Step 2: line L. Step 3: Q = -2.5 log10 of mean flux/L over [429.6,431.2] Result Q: 0.11 mag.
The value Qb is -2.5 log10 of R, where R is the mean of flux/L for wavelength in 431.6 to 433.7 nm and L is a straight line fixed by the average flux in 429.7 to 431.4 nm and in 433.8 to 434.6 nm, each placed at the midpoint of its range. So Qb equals 0.098 mag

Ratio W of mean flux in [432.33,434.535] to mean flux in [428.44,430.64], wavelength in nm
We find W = 1.12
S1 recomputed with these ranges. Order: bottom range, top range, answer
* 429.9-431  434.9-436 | 1.16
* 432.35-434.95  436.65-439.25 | 0.98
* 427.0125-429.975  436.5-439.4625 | 1.07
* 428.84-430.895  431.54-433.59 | 1.06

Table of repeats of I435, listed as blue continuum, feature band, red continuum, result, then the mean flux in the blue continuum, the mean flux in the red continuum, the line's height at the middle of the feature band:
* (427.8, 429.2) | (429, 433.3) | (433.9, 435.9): 0.24 nm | 13.9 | 15.3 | 14.5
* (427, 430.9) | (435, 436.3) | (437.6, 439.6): -0.10 nm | 13.8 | 13.9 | 13.9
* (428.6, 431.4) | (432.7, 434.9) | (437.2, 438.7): -0.24 nm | 13.4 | 13.9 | 13.6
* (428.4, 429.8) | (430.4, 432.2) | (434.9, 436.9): 0.04 nm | 13.8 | 15.2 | 14.2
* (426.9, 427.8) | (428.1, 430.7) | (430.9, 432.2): 0.18 nm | 14.6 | 14.3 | 14.5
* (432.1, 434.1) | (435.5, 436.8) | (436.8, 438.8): -0.12 nm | 14.5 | 14.2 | 14.3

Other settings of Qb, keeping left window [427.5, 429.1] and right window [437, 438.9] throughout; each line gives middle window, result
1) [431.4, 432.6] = -0.01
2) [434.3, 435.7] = -0.02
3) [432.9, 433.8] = -0.01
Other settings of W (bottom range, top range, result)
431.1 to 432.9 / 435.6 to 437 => 1.12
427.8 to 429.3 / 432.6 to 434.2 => 1.08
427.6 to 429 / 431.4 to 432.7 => 1.01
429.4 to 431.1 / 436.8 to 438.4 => 1.09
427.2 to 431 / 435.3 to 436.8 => 1.12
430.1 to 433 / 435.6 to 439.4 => 1.08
